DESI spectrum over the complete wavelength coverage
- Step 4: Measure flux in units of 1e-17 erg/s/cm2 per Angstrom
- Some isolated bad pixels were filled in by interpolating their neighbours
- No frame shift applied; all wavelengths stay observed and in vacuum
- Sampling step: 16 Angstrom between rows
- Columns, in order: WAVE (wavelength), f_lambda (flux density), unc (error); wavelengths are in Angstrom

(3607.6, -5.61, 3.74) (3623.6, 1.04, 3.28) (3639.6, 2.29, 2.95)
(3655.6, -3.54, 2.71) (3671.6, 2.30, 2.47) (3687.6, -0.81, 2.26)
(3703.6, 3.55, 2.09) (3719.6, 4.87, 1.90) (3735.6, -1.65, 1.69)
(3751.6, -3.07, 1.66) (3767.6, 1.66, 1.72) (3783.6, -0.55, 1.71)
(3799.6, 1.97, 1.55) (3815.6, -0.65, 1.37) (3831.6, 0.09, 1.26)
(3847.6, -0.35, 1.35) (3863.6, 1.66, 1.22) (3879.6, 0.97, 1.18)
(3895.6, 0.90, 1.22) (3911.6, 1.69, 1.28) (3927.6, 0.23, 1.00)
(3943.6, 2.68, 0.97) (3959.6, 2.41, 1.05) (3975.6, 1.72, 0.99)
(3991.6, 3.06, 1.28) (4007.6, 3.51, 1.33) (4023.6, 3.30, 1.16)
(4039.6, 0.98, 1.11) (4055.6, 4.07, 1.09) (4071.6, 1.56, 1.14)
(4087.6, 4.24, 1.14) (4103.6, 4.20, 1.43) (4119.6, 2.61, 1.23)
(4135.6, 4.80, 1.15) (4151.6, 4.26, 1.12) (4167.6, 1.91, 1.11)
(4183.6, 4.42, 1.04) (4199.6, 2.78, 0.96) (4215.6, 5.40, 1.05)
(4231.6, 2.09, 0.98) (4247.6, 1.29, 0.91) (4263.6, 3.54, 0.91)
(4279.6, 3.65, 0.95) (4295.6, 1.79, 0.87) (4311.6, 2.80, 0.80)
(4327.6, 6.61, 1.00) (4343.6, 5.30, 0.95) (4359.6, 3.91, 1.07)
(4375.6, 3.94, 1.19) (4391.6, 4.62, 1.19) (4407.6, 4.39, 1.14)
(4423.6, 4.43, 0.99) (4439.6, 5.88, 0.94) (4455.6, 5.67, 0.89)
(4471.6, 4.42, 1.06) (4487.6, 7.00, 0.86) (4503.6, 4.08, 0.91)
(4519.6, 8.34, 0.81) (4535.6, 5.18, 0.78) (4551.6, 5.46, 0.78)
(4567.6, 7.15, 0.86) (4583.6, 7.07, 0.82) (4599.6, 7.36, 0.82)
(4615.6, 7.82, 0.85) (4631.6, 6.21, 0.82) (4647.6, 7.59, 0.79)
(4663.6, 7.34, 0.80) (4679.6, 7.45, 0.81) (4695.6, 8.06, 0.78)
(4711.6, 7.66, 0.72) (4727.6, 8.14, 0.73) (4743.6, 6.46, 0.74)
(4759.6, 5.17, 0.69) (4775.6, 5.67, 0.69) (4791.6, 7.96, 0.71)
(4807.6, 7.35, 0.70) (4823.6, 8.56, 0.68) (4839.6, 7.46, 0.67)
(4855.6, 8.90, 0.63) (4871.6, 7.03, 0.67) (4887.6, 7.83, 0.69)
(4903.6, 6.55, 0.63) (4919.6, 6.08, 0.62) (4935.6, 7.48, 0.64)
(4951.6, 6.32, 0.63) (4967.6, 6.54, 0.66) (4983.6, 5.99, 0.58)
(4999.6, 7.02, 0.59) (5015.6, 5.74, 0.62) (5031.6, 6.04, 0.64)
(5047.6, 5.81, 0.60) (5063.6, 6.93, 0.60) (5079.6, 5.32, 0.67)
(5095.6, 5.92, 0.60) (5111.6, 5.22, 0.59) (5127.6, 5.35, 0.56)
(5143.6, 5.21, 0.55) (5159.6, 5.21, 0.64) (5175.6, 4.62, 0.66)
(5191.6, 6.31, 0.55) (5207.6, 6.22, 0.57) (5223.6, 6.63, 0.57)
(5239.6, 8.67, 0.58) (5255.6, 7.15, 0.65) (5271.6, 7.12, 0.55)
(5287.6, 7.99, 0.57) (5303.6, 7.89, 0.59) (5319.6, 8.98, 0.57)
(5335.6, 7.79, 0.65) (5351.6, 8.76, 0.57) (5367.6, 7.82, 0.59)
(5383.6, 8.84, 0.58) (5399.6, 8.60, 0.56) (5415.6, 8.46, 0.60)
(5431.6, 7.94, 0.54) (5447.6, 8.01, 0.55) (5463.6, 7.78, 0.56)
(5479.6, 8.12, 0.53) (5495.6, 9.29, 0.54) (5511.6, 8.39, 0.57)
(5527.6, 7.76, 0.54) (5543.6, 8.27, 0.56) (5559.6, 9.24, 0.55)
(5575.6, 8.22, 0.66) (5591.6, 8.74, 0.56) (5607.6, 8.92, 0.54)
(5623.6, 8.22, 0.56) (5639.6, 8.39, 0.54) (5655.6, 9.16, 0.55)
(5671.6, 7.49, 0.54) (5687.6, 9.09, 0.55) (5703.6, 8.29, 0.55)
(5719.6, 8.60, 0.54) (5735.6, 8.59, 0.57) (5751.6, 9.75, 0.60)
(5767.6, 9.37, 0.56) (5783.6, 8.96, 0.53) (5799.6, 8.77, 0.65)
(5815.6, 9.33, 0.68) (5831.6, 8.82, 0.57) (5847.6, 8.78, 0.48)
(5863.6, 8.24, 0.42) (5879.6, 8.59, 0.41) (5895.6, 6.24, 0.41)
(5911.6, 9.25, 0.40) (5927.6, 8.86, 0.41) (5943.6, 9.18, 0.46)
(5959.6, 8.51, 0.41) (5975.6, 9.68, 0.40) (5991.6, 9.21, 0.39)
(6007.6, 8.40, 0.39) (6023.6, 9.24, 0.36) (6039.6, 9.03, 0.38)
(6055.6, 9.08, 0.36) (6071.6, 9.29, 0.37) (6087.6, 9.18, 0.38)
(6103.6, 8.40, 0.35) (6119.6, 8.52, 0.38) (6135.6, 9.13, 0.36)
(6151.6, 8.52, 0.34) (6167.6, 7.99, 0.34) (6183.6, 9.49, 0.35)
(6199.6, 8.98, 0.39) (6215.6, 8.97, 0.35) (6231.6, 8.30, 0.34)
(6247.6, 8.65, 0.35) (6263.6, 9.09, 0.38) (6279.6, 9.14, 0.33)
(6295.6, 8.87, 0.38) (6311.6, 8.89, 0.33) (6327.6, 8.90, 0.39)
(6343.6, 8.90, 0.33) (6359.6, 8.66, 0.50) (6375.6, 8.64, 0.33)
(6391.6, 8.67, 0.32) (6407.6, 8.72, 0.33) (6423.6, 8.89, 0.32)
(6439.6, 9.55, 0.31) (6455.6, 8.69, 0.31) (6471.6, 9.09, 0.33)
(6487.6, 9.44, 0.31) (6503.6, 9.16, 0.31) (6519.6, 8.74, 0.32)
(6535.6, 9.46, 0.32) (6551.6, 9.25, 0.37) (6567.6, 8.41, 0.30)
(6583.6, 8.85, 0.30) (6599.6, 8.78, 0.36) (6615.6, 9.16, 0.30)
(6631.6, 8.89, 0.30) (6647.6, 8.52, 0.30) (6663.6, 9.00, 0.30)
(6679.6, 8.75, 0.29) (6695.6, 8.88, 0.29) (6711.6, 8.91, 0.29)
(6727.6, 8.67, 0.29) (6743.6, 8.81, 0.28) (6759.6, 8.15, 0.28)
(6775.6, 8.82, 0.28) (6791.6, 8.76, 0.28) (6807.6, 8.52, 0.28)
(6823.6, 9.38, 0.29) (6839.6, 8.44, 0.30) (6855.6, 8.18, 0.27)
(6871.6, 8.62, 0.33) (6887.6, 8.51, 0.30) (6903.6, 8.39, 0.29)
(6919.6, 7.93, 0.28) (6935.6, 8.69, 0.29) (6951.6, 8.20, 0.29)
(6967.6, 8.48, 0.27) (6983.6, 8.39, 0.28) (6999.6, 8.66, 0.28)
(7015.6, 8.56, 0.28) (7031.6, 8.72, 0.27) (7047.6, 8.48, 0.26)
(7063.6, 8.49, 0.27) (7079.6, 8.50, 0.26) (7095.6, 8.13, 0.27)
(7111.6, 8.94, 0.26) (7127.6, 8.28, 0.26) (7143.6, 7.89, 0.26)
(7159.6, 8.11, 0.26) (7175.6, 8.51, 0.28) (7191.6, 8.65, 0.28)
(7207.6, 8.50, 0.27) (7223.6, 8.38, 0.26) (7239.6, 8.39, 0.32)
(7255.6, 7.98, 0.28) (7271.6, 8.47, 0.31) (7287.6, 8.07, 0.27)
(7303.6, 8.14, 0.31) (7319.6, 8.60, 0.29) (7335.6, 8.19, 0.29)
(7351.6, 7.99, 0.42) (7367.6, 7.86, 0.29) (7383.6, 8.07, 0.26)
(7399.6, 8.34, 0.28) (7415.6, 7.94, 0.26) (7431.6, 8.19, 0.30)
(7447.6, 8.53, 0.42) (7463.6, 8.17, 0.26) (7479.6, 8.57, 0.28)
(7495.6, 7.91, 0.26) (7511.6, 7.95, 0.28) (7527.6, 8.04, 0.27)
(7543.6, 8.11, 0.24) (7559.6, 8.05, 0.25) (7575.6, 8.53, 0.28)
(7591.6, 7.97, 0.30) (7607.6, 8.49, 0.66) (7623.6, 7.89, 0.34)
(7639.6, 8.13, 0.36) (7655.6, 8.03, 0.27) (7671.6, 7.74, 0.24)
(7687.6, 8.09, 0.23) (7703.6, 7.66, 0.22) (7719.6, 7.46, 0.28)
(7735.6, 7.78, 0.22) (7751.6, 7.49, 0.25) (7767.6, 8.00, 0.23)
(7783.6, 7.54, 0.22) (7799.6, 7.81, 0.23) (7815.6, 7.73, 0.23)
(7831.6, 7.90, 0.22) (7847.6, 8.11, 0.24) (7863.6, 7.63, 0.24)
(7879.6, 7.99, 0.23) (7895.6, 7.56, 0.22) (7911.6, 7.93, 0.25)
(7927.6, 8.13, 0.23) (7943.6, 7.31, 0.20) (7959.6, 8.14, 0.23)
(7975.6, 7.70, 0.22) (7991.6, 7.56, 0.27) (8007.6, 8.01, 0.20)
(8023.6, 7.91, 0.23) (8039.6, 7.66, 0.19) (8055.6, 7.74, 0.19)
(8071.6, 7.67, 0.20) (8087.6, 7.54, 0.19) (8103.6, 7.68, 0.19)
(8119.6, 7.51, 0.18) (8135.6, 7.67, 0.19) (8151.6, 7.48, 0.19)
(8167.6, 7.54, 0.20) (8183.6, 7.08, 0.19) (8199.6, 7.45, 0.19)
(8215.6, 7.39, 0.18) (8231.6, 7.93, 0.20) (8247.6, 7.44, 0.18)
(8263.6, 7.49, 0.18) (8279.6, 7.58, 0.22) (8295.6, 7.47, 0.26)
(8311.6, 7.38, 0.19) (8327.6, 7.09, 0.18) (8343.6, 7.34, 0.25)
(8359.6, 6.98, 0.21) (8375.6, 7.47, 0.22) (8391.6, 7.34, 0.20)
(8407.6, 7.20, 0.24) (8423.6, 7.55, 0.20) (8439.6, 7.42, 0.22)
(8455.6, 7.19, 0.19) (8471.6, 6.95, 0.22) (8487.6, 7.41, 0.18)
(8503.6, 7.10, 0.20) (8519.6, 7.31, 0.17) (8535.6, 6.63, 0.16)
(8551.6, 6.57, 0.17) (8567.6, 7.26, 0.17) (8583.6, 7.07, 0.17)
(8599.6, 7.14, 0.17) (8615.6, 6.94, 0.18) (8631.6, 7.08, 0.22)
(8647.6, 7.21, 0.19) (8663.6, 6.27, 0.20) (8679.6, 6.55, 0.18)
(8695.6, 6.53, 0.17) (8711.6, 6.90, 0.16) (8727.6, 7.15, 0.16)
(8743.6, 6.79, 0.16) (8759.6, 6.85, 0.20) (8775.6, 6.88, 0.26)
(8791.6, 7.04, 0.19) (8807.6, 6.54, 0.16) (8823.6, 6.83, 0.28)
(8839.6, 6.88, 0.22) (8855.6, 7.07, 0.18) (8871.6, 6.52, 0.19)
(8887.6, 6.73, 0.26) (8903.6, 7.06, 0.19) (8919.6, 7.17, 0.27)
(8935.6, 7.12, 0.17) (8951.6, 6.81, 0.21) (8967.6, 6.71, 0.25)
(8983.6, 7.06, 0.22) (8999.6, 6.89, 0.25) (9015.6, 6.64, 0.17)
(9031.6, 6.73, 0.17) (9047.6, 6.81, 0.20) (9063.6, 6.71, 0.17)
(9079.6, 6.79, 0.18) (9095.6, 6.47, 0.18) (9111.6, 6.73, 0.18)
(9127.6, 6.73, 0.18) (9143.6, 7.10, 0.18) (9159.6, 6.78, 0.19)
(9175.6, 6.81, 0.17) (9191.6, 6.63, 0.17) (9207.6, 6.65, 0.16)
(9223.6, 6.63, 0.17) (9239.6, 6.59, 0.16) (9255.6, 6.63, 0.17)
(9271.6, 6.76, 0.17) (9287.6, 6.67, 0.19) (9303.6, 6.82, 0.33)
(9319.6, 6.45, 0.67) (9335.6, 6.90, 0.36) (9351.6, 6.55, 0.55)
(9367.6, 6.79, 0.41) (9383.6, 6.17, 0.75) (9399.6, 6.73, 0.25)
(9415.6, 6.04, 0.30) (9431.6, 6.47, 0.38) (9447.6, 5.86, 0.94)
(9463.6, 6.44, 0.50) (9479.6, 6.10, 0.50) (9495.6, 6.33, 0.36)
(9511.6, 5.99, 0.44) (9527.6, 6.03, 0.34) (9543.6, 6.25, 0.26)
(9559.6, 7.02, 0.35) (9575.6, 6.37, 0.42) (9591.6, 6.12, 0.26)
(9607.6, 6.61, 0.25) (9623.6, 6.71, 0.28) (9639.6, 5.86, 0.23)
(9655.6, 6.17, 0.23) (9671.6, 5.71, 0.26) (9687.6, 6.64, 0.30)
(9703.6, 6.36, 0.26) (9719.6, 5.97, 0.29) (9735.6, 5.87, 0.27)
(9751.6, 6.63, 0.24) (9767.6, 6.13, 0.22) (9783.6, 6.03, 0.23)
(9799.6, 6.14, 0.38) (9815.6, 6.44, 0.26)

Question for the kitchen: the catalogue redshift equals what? 0.00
